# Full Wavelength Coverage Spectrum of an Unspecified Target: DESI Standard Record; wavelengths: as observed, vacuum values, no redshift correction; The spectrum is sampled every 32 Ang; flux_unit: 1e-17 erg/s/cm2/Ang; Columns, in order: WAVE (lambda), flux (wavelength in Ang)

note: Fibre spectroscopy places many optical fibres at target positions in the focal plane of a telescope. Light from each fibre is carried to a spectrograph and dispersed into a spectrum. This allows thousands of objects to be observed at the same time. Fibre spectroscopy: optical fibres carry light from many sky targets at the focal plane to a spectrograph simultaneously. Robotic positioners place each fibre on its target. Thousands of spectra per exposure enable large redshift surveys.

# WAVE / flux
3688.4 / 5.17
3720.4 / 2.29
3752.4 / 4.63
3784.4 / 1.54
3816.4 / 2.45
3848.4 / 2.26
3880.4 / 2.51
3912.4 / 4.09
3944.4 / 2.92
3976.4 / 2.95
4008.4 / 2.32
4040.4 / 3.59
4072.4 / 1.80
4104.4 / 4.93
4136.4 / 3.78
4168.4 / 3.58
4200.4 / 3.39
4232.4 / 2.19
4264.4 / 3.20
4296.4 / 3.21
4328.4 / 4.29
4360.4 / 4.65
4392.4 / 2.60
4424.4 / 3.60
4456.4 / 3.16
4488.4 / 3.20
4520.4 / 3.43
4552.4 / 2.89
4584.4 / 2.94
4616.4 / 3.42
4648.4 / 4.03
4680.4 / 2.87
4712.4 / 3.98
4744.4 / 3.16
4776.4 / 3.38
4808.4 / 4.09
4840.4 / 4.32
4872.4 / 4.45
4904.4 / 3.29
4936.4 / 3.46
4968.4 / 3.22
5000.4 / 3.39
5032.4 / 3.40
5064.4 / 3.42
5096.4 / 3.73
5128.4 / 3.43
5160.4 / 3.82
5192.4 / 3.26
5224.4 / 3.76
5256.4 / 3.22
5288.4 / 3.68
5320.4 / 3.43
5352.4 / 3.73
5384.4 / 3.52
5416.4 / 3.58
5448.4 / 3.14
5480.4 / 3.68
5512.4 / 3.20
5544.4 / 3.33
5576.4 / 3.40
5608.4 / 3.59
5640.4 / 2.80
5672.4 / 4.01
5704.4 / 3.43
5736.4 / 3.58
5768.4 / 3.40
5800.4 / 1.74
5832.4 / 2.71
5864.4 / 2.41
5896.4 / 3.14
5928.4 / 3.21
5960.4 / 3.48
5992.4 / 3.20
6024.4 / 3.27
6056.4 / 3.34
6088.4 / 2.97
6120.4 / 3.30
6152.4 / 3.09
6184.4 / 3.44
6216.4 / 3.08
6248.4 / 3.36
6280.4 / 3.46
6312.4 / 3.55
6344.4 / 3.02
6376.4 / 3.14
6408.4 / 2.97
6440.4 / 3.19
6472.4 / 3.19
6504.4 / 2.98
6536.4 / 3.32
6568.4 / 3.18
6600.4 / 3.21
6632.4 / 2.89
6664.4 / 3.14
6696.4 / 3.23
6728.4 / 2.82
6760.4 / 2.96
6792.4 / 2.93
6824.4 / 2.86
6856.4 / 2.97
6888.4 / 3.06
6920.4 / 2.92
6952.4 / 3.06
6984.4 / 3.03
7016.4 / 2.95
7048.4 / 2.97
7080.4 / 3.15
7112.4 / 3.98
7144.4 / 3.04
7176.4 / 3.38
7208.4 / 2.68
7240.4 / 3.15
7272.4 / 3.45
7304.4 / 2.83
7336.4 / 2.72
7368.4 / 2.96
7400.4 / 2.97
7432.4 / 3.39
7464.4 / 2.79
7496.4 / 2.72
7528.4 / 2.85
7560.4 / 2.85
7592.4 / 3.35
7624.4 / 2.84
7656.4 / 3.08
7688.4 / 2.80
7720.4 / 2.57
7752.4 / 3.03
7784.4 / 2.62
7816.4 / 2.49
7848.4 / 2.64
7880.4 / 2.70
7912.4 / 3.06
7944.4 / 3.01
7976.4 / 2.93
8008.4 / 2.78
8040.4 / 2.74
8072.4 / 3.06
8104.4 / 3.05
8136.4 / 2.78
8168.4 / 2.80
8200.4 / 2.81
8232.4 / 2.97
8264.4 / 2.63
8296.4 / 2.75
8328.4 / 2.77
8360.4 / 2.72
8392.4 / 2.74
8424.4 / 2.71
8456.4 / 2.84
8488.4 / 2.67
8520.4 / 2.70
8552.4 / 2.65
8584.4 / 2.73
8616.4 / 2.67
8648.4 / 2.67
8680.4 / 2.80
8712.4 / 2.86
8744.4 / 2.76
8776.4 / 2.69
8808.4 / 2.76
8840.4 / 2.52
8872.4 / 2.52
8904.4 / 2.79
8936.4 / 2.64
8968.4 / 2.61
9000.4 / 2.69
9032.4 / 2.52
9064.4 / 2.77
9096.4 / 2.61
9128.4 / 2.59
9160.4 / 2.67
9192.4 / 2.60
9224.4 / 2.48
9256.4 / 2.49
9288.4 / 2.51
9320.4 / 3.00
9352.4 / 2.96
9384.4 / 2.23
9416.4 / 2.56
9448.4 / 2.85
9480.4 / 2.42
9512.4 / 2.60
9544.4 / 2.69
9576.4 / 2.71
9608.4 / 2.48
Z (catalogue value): 0.08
